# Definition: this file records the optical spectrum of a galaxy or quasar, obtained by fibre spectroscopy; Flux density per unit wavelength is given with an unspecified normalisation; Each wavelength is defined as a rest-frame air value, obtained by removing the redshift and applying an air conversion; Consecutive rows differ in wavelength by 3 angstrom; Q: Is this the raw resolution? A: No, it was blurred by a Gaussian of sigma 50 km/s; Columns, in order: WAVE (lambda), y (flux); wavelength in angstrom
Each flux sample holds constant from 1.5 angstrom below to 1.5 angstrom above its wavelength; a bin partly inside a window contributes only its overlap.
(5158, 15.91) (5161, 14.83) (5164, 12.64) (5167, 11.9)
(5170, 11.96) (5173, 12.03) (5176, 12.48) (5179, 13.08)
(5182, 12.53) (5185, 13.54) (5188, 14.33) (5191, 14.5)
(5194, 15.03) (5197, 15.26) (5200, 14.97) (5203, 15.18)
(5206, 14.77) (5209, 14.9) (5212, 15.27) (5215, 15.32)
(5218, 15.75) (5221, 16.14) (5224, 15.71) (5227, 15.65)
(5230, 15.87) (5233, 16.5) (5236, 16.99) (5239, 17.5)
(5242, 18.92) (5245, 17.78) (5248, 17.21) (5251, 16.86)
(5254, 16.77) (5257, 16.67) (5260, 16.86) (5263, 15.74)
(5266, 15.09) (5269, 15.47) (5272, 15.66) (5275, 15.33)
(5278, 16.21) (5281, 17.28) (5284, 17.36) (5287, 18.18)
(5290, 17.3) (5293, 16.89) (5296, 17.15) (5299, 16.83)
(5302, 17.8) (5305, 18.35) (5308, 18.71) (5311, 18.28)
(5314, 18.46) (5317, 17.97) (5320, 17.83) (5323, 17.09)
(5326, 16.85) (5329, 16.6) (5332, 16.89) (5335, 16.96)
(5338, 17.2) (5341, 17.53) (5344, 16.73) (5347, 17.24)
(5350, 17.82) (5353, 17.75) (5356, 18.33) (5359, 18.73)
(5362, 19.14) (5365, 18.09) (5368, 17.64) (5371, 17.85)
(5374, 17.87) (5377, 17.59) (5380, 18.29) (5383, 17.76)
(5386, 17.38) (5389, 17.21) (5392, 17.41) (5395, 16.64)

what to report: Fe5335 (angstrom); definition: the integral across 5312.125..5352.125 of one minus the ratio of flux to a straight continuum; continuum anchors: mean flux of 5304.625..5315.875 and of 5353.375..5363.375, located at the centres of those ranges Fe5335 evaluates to 2.6 angstrom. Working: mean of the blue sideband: 18.4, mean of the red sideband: 18.6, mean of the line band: 17.3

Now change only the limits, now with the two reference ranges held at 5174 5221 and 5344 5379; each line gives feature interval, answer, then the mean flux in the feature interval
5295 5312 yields -1.1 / 17.9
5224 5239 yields -1.1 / 16.3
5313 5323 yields -0.5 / 17.9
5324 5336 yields 0.3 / 16.8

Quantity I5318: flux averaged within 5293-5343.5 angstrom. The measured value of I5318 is 17.5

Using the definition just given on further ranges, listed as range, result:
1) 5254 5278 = 15.9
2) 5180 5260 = 15.8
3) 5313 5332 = 17.4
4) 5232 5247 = 17.6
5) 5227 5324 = 17.1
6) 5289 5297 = 17.1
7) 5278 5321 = 17.7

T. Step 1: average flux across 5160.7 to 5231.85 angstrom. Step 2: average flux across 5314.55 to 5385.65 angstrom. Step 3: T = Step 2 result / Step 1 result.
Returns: 1.23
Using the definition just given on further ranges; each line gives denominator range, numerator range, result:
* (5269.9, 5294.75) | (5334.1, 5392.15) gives 1.06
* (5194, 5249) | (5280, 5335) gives 1.09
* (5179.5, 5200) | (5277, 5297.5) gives 1.21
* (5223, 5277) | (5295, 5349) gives 1.06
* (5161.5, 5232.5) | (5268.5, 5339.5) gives 1.20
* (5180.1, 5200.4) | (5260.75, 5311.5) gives 1.19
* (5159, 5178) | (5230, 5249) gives 1.36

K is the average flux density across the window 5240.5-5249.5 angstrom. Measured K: 18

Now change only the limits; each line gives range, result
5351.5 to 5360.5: 18.3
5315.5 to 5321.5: 17.9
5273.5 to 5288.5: 16.9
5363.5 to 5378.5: 17.8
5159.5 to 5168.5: 13.1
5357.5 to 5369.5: 18.4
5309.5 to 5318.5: 18.2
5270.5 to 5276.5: 15.5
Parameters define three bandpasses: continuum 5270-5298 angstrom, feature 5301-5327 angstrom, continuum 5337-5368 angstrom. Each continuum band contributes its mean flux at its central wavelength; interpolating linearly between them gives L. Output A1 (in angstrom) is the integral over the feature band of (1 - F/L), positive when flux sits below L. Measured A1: -1.05 angstrom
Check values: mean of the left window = 16.8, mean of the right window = 17.9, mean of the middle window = 17.9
